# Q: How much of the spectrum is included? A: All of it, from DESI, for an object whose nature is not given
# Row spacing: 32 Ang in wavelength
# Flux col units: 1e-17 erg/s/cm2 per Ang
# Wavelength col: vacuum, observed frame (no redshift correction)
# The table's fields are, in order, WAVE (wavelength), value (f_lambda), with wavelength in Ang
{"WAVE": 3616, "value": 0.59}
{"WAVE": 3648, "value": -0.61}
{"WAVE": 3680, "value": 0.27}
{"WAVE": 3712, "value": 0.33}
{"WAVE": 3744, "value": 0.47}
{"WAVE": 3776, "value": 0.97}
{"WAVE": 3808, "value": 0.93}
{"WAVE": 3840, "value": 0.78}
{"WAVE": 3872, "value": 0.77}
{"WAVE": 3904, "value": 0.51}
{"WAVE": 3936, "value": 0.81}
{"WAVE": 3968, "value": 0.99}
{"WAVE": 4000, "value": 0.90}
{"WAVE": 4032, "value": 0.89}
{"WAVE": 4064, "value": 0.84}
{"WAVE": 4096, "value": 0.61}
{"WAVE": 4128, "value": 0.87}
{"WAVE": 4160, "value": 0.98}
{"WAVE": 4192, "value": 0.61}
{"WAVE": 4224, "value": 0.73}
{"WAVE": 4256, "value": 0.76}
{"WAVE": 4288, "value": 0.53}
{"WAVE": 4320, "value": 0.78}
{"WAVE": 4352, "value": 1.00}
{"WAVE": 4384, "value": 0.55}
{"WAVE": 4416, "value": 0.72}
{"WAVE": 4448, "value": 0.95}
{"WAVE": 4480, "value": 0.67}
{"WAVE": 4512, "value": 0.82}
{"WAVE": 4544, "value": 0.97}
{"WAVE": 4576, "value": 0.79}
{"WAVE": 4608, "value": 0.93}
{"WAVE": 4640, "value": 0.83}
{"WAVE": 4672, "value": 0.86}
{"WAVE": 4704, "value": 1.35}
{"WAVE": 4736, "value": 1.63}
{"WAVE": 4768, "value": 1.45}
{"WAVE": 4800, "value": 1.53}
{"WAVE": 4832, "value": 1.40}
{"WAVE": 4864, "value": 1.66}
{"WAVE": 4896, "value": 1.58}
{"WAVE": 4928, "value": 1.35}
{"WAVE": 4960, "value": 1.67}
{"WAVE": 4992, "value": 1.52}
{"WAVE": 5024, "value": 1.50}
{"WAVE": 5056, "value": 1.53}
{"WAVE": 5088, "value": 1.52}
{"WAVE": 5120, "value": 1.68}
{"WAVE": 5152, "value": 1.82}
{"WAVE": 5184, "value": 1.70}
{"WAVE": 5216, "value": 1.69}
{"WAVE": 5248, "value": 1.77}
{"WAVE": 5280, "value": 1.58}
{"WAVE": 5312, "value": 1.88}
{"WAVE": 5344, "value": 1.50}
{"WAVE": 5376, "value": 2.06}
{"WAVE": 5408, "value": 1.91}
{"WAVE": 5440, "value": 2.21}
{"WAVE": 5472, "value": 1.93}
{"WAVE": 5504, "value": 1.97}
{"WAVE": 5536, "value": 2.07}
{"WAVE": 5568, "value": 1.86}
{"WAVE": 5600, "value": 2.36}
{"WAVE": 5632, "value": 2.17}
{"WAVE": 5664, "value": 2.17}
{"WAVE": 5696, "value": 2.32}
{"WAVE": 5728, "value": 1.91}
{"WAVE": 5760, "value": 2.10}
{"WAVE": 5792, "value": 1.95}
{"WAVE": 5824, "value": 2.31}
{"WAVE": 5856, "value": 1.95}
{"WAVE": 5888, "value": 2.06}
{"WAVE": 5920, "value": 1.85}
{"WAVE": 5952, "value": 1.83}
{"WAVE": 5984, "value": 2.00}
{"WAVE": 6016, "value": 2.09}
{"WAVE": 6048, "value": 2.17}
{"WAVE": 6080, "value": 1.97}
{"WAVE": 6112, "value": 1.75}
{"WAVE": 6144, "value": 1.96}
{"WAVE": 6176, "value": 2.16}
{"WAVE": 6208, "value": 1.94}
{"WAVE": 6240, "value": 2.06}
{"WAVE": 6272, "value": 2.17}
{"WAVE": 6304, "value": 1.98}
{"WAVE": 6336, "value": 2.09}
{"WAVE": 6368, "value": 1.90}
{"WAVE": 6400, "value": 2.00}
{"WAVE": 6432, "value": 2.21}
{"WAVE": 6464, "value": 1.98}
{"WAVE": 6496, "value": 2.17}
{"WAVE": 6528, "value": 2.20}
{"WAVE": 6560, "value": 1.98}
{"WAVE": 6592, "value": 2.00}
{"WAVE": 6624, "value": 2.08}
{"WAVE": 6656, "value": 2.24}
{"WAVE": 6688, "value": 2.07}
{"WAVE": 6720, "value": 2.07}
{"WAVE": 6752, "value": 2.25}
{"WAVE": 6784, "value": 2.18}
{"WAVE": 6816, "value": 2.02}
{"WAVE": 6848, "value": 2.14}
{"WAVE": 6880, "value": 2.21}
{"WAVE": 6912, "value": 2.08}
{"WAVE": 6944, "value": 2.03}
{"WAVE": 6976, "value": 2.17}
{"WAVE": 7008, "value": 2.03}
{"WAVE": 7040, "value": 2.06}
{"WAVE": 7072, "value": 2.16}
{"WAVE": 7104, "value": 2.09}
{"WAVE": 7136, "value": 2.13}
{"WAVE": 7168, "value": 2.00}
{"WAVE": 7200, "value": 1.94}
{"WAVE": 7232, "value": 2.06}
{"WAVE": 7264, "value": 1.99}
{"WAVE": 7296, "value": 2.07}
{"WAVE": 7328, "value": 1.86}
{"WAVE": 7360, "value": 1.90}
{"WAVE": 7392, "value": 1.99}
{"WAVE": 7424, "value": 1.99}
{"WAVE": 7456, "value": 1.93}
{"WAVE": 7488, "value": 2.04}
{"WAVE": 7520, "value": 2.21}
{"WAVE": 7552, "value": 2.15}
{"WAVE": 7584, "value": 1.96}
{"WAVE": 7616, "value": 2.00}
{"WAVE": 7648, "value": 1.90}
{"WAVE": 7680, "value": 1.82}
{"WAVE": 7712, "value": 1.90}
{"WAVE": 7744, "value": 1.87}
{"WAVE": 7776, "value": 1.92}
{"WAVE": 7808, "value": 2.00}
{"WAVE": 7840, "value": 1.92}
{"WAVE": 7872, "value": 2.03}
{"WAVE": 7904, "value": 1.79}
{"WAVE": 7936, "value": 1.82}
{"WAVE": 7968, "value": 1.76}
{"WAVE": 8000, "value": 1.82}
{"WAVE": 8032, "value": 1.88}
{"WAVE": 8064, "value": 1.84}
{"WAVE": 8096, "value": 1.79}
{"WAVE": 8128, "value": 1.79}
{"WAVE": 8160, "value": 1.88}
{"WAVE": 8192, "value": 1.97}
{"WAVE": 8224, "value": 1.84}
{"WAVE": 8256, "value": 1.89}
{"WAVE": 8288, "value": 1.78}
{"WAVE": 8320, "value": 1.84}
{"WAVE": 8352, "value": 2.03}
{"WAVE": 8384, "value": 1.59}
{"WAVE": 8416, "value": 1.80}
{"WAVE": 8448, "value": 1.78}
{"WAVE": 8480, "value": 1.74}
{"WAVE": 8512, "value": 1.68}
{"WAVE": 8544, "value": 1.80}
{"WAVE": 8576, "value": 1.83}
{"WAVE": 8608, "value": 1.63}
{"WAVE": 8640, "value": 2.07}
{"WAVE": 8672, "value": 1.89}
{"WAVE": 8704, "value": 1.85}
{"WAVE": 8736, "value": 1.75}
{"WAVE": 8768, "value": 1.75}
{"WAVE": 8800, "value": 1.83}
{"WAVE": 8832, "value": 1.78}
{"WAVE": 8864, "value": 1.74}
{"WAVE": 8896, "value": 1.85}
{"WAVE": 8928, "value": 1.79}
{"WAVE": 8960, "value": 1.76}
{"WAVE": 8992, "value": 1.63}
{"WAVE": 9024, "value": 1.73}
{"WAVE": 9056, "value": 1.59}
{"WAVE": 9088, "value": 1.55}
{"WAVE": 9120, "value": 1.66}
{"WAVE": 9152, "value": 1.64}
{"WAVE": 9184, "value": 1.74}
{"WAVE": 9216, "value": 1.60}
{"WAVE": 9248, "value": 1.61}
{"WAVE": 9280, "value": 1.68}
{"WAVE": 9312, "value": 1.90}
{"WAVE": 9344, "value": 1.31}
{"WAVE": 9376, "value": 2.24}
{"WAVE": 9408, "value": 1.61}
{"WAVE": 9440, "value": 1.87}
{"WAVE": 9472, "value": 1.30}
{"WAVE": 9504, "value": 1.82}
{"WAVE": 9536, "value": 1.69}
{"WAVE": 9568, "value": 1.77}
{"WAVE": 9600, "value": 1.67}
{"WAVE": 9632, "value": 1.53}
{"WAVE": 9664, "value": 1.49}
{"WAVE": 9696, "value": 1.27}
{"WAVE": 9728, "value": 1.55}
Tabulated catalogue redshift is 0.18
